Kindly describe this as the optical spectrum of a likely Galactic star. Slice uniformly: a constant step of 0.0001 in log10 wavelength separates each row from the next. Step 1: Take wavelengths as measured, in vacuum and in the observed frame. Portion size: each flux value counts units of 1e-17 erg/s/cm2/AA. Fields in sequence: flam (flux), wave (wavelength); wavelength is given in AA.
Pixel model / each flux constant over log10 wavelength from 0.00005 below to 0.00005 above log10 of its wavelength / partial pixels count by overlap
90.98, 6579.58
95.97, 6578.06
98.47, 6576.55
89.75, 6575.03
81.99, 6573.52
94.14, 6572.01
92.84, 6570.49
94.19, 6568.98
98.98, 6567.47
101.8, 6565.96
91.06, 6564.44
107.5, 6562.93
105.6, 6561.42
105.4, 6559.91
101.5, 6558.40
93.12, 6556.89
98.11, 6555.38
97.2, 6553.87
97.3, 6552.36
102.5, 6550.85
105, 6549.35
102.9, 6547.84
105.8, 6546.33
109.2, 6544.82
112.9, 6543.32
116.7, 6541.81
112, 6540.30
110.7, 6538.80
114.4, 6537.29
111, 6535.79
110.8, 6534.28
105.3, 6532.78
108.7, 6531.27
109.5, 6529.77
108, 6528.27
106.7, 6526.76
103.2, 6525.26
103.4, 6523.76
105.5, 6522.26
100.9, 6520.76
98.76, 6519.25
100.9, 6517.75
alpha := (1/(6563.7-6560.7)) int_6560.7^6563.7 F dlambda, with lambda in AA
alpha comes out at 107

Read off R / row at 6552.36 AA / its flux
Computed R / 97.3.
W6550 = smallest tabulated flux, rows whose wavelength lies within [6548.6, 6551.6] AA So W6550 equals 102.5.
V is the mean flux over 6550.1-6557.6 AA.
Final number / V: 97.7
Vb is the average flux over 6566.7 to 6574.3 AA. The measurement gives 92.5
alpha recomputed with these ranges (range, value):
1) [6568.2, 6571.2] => 93.7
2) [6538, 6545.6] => 112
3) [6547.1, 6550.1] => 104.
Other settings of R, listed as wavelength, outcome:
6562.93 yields 107.5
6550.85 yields 102.5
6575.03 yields 89.75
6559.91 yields 105.4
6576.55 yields 98.47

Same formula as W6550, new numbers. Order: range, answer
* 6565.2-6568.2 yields 98.98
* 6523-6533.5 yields 103.2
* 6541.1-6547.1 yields 105.8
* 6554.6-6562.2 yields 93.12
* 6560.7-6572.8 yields 91.06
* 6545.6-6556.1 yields 97.2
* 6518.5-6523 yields 98.76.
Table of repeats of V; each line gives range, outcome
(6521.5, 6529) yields 105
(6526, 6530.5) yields 108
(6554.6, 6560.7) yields 99.6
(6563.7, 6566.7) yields 96.2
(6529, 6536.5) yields 109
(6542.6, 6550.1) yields 107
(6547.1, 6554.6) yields 101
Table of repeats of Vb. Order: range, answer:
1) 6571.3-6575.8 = 88.6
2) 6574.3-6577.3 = 94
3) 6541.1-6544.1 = 115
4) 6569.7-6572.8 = 93.3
